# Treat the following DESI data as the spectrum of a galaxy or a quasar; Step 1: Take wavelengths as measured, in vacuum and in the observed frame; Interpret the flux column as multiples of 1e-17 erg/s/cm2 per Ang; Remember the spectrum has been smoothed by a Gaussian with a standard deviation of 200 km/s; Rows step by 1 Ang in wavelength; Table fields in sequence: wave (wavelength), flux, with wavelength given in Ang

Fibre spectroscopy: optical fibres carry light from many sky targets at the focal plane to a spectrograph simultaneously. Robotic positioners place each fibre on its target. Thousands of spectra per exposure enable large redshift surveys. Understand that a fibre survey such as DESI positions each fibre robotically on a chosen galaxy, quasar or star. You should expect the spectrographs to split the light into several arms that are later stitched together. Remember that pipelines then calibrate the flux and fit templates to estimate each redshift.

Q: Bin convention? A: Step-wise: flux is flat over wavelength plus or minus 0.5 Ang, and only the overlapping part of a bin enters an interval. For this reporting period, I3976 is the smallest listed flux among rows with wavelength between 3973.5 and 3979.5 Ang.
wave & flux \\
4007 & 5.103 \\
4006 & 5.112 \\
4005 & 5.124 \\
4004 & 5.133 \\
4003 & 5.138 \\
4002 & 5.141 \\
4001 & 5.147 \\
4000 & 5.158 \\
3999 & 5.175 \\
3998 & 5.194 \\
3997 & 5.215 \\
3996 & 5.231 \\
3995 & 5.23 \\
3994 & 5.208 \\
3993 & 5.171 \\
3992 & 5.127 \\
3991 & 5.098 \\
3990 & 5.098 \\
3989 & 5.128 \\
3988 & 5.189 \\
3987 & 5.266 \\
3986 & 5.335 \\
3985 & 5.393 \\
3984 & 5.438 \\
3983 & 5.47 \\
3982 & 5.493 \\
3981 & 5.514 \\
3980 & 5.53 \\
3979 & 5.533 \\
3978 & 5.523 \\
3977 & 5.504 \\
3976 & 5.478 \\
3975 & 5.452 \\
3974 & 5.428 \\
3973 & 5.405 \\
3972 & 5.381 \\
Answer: 5.428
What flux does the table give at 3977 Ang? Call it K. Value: 5.504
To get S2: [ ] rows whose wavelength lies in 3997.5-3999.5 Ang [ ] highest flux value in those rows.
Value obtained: 5.194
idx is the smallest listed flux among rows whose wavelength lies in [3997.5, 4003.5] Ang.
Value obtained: 5.138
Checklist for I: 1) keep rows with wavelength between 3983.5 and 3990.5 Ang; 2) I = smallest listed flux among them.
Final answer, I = 5.098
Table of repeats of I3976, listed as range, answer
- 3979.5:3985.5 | 5.393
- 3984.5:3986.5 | 5.335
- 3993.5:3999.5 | 5.175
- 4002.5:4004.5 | 5.133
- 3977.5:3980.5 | 5.523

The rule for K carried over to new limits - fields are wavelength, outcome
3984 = 5.438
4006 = 5.112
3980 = 5.53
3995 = 5.23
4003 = 5.138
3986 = 5.335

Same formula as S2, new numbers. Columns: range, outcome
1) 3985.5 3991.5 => 5.335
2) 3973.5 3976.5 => 5.478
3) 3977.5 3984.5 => 5.533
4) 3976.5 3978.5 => 5.523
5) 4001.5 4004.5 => 5.141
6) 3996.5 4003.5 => 5.215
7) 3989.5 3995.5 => 5.23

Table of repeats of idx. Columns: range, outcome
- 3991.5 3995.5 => 5.127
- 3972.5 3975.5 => 5.405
